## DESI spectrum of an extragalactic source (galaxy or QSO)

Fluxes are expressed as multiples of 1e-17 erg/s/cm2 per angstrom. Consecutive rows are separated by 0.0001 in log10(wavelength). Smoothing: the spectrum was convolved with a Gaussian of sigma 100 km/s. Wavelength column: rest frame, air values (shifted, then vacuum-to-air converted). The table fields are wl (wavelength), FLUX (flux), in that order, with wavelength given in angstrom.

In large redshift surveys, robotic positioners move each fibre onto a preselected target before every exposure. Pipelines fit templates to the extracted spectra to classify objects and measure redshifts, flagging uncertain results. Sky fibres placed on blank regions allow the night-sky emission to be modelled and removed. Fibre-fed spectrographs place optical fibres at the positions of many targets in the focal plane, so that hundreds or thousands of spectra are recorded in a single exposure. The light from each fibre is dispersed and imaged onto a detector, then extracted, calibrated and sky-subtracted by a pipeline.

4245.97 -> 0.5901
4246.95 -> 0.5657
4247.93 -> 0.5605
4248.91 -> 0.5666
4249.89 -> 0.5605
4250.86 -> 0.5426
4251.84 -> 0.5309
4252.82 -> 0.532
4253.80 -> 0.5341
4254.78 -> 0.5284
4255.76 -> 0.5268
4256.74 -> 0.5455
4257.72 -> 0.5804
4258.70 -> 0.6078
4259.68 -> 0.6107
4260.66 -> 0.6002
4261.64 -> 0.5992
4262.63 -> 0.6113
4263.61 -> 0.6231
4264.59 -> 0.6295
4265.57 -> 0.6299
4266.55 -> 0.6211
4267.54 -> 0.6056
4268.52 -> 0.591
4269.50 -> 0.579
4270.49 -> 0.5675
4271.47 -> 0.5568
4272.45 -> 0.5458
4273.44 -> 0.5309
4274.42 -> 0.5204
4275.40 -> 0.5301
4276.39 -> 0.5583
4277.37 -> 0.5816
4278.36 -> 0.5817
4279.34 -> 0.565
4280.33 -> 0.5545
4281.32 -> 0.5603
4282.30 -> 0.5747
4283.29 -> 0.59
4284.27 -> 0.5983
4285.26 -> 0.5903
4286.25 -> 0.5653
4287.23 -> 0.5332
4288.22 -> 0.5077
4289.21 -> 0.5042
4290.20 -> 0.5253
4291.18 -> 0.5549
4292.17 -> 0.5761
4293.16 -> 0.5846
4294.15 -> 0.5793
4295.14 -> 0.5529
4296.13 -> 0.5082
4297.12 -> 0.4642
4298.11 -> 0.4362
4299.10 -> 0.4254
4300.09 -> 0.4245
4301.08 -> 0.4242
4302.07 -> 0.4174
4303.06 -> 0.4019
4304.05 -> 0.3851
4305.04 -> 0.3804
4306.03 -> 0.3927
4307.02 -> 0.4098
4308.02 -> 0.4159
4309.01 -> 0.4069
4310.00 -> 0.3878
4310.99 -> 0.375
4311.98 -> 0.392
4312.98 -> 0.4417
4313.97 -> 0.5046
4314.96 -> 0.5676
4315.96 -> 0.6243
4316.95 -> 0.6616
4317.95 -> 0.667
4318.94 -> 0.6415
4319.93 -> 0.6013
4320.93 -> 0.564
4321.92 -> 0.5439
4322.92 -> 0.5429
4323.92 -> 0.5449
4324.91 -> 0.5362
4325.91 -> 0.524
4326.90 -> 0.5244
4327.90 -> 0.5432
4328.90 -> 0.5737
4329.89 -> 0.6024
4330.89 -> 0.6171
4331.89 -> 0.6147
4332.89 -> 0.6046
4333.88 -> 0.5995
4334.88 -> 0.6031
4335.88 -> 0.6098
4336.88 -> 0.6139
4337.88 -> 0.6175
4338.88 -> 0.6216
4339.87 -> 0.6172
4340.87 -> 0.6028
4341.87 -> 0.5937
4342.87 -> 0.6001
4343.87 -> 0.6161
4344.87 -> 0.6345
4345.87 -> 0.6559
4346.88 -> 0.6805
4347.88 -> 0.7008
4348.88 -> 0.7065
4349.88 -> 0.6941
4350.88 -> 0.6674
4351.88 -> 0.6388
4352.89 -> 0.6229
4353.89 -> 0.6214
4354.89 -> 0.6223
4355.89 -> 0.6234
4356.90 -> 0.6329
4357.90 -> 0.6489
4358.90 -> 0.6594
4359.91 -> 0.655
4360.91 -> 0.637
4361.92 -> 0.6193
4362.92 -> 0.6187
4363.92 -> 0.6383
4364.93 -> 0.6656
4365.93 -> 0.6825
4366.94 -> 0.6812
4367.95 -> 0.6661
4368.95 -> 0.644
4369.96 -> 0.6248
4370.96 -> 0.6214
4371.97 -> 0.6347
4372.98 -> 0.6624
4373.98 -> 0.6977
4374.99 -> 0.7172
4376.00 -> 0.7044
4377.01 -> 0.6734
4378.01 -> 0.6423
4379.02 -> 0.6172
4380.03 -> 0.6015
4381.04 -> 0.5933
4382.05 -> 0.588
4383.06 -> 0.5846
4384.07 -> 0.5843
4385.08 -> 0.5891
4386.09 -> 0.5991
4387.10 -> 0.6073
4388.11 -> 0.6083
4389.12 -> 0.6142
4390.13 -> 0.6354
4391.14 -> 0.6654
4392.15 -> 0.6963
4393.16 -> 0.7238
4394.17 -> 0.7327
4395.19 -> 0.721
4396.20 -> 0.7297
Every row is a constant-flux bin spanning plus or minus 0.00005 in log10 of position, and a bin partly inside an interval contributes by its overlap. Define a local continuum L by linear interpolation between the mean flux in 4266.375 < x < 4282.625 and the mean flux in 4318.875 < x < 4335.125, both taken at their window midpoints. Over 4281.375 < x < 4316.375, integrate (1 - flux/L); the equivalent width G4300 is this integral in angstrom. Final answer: 5.0 angstrom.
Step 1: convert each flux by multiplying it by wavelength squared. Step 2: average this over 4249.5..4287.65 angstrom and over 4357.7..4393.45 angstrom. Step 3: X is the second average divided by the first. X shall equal 1.2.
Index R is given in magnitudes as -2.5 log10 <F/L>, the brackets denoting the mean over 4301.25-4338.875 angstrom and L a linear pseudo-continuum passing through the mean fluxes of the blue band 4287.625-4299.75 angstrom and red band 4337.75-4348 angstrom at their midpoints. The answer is 0.10 mag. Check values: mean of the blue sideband 0.517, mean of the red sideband 0.629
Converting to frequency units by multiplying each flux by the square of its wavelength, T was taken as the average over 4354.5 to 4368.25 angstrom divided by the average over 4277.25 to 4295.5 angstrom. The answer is 1.19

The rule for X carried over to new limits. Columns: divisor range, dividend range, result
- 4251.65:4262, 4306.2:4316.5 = 0.82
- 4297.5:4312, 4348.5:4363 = 1.63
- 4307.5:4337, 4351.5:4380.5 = 1.21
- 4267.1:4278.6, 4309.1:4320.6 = 0.96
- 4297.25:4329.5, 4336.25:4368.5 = 1.33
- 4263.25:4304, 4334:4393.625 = 1.23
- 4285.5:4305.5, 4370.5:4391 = 1.34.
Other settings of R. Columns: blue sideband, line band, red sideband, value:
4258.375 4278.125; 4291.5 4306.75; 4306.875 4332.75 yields 0.20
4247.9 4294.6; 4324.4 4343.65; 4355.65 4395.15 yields 0.04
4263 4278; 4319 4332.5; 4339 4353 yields 0.11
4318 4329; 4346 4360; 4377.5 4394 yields -0.11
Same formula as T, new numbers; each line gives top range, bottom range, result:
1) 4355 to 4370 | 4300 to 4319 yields 1.43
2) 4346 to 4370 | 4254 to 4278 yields 1.18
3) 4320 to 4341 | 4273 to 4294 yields 1.07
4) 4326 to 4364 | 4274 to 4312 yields 1.29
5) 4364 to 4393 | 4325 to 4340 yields 1.11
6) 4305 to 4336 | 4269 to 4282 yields 0.98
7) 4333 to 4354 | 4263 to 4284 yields 1.14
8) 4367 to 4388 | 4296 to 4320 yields 1.40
